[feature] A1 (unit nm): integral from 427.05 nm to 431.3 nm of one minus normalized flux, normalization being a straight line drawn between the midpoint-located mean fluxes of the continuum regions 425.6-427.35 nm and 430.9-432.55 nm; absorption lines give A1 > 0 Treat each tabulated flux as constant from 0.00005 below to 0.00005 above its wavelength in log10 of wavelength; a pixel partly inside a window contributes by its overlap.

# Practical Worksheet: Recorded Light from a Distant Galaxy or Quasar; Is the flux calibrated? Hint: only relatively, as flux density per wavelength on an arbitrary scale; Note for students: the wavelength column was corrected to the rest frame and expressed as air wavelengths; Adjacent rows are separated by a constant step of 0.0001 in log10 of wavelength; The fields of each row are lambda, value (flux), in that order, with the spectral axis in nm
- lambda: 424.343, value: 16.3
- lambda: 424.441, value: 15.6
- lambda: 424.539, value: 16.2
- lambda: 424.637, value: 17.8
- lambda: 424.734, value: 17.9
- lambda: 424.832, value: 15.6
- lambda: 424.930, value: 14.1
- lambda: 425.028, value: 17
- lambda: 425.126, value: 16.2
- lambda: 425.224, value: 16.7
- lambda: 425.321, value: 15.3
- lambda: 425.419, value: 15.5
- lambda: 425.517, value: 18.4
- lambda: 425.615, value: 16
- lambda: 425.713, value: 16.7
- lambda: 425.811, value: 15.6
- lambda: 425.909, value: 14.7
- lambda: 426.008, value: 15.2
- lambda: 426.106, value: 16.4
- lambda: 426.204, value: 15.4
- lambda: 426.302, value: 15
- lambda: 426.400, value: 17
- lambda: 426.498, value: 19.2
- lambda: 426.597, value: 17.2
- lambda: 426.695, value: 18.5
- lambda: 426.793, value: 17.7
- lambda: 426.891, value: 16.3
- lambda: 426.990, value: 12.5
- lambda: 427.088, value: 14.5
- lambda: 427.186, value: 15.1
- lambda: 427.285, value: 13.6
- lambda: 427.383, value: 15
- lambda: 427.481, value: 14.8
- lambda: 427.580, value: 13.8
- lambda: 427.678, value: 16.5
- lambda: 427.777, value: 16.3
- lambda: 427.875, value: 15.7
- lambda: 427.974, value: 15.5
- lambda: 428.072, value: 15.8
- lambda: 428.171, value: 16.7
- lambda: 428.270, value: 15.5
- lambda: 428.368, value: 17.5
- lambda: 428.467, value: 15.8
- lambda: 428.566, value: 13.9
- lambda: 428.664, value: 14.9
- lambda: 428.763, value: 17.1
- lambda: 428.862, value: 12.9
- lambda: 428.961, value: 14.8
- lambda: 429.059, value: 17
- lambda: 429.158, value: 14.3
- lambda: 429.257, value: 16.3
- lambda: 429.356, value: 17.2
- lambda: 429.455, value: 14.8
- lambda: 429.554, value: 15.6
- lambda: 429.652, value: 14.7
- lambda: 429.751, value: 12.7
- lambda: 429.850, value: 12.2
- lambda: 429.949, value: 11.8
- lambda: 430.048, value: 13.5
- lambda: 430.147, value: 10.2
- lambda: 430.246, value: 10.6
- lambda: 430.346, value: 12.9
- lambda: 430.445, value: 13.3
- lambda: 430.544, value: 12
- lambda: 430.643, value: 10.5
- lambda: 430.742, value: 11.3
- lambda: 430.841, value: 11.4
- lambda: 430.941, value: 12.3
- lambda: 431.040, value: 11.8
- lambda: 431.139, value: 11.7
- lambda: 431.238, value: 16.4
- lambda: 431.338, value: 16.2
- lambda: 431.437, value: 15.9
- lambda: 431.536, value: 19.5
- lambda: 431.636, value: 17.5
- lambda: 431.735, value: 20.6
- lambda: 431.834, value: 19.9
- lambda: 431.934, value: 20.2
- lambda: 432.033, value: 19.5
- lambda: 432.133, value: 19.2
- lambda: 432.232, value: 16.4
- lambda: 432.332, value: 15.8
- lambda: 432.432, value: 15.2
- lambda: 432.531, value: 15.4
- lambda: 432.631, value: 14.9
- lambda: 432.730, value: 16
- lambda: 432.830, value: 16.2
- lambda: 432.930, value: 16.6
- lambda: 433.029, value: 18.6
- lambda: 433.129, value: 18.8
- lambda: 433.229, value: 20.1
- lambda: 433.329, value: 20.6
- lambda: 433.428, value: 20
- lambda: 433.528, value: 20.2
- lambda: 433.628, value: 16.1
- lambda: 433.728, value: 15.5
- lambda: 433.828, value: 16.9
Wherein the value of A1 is 0.55 nm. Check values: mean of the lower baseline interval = 15.9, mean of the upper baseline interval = 16.7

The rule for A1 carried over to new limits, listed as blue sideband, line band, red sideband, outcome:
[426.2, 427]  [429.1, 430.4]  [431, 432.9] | 0.24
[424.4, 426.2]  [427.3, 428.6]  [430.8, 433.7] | 0.07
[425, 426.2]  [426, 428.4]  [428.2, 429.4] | 0.00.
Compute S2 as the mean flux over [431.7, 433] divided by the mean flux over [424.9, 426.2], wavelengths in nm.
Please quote 1.09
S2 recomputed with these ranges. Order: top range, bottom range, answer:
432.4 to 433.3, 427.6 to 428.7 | 1.08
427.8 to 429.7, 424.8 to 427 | 0.96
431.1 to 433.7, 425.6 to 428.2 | 1.11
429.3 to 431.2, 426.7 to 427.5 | 0.84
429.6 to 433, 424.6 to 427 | 0.91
